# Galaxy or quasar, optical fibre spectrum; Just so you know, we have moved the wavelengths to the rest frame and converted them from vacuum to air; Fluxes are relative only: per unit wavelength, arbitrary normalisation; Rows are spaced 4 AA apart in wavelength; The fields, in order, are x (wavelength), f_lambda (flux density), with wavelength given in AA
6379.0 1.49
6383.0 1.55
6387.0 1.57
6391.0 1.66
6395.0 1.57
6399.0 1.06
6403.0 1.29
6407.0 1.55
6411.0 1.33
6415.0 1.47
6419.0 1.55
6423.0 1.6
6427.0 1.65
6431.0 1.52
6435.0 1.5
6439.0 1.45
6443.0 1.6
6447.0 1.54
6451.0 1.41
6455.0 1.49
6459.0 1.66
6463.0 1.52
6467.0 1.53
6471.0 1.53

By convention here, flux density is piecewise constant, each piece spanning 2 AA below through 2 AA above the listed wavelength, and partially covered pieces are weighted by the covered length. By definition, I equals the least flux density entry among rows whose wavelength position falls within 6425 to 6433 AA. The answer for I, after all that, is 1.52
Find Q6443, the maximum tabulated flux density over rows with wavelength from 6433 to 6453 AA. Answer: 1.6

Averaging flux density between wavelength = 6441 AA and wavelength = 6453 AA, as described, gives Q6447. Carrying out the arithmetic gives 1.52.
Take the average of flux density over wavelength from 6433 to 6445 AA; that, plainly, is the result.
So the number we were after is 1.52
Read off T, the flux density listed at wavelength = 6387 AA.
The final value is 1.57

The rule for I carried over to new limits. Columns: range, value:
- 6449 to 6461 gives 1.41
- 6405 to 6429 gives 1.33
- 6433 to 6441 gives 1.45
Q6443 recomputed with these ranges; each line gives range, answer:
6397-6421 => 1.55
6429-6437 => 1.52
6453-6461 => 1.66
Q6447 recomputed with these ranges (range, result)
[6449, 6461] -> 1.52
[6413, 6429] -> 1.57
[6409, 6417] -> 1.4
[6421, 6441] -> 1.54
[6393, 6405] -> 1.31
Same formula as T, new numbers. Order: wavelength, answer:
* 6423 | 1.6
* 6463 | 1.52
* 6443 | 1.6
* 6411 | 1.33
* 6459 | 1.66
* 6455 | 1.49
